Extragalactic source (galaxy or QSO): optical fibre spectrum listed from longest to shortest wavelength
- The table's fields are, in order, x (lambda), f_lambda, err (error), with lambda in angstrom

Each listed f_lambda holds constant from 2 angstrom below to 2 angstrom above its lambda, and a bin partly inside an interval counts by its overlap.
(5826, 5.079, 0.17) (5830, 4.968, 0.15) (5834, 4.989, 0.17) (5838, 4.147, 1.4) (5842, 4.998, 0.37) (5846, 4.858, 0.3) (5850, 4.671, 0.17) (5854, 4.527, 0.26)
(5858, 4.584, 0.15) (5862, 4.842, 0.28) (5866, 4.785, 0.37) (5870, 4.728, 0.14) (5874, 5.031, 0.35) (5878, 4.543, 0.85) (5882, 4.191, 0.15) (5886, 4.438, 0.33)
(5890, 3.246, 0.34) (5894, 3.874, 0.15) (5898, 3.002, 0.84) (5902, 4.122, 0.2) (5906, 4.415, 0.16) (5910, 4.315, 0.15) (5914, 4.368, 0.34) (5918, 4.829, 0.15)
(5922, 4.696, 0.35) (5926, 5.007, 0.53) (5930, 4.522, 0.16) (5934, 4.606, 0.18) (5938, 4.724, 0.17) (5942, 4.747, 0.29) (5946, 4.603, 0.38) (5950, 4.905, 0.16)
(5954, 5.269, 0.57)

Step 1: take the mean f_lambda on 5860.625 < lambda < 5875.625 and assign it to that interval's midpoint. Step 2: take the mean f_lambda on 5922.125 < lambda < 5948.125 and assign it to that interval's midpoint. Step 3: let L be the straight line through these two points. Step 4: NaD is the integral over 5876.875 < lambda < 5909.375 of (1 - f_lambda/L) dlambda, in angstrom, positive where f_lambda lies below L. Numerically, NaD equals 5.51 angstrom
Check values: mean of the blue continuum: 4.84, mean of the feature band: 3.98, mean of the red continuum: 4.7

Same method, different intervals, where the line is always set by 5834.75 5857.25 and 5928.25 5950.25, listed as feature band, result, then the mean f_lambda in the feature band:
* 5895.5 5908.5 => 2.2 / 3.87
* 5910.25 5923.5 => 0.2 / 4.59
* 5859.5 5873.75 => -0.5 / 4.81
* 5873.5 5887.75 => 0.5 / 4.5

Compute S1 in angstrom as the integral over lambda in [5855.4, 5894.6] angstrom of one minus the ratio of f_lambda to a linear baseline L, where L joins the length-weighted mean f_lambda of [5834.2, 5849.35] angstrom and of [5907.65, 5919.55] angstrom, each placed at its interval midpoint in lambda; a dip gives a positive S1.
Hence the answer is 1.4 angstrom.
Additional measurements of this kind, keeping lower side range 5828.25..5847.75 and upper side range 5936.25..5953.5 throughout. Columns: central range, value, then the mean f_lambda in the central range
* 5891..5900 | 2.6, 3.42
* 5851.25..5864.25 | 0.4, 4.65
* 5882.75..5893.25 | 2.0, 3.89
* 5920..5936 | 0.3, 4.71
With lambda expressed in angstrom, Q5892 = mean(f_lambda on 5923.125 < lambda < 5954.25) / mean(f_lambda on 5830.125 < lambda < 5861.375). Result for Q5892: 1.01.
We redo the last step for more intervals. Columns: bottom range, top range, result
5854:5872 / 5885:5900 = 0.76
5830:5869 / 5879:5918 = 0.86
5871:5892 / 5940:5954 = 1.12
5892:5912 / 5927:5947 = 1.18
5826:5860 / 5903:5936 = 0.97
